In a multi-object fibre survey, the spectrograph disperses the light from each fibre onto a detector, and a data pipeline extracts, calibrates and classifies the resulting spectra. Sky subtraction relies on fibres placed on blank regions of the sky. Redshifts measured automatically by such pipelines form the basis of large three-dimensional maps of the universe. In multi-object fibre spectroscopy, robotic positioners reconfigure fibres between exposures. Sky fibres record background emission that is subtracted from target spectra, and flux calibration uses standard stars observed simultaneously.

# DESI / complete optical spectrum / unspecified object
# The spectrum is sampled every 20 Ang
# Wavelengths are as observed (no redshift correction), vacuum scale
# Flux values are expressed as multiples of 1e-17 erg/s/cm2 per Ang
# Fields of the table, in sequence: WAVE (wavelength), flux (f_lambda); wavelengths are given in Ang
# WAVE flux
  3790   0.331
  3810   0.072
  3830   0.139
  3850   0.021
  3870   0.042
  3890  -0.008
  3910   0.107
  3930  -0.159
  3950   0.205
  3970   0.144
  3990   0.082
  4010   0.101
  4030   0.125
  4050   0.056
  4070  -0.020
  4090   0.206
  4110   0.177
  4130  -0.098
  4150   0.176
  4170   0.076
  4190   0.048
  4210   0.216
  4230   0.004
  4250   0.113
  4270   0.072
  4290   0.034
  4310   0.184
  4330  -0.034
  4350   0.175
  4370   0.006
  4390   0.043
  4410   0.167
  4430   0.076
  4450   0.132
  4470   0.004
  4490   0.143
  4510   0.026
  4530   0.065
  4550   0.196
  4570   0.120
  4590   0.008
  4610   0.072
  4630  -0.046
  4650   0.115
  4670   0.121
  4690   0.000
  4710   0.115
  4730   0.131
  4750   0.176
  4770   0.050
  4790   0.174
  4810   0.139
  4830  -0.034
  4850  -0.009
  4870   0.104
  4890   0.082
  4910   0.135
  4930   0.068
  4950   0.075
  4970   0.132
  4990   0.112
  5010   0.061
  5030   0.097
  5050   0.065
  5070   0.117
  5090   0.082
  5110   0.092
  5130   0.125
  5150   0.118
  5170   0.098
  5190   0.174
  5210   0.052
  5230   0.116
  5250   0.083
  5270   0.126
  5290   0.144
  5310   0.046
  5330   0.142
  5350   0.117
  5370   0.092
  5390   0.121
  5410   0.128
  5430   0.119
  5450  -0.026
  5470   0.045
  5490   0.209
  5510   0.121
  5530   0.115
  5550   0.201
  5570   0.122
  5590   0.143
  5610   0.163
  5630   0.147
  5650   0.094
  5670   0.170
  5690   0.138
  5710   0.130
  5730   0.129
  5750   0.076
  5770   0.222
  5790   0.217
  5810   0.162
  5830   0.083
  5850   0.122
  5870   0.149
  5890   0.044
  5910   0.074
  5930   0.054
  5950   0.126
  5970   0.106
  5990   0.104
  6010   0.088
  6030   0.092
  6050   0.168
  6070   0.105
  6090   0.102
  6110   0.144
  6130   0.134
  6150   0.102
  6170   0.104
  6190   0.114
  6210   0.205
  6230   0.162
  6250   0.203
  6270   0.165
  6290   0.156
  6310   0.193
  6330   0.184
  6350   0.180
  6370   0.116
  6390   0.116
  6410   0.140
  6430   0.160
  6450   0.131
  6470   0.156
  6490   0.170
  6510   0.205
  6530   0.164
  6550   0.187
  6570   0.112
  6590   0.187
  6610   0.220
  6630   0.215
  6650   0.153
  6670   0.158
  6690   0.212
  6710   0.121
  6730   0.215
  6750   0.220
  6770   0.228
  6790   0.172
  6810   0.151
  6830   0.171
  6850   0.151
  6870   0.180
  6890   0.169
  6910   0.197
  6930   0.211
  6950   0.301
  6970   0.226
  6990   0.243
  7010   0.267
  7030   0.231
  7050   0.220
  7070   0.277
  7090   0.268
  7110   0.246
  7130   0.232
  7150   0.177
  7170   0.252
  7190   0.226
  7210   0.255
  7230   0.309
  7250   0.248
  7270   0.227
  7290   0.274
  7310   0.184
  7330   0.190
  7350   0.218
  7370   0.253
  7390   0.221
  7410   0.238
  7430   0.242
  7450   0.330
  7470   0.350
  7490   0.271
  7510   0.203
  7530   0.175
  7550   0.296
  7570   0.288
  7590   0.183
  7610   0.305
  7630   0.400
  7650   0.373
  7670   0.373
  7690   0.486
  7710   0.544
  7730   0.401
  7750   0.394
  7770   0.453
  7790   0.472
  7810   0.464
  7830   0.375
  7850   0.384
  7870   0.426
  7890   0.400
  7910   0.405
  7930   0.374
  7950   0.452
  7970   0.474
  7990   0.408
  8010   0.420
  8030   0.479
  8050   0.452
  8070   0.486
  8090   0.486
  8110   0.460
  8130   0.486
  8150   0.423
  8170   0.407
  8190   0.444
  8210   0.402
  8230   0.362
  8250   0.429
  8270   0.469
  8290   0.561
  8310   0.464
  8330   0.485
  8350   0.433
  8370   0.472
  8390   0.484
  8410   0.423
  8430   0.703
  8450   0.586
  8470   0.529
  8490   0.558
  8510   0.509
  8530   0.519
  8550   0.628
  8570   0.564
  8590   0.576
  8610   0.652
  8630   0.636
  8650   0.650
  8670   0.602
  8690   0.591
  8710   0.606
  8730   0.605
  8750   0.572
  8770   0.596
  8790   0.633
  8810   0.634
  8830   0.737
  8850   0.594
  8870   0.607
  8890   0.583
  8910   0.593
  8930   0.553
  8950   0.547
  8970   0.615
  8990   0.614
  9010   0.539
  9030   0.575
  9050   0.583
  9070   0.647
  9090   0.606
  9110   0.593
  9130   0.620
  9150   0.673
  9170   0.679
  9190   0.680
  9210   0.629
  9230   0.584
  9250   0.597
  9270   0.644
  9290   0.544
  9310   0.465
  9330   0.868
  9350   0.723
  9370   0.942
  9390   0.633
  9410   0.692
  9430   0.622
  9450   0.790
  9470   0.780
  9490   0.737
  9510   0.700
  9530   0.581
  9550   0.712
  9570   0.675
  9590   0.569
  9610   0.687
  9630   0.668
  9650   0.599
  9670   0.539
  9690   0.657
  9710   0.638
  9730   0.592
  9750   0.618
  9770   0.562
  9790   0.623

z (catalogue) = 0.91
